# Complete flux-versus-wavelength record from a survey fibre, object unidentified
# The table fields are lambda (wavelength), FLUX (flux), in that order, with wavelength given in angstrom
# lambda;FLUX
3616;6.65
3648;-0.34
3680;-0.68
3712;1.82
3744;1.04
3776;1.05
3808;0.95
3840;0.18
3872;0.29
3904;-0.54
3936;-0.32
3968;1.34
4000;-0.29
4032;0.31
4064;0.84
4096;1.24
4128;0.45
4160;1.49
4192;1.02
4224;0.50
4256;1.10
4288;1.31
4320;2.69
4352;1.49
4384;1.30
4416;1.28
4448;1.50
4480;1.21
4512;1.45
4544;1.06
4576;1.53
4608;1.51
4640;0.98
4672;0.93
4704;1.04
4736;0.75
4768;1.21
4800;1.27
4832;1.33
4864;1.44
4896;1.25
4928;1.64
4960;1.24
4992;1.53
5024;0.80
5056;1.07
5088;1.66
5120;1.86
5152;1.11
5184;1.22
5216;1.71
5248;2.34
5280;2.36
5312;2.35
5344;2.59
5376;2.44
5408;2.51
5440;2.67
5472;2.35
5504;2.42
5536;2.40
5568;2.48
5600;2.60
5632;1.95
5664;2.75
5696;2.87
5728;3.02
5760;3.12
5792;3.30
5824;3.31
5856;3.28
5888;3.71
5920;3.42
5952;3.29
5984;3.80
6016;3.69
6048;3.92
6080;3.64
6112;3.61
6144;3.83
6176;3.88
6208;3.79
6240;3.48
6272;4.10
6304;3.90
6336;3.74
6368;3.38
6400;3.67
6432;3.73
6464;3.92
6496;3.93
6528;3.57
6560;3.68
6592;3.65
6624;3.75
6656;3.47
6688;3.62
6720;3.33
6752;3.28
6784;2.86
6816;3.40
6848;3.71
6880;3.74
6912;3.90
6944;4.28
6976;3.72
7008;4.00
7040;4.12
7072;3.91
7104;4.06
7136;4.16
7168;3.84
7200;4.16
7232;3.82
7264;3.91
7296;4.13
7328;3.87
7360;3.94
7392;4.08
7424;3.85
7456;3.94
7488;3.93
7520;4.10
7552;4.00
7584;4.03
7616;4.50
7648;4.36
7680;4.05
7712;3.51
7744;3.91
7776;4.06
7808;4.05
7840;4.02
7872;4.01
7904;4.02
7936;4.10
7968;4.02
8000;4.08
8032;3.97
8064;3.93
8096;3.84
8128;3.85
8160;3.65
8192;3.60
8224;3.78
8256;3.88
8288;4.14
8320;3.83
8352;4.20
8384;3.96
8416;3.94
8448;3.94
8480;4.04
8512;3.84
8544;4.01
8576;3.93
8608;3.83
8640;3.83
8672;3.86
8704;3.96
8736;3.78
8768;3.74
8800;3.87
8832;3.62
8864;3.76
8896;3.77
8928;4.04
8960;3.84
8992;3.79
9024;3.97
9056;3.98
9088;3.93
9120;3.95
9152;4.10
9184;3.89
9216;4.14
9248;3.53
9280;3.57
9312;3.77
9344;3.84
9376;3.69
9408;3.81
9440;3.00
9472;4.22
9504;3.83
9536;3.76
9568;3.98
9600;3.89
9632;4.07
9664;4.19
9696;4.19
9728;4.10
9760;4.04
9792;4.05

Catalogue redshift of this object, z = 0.31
